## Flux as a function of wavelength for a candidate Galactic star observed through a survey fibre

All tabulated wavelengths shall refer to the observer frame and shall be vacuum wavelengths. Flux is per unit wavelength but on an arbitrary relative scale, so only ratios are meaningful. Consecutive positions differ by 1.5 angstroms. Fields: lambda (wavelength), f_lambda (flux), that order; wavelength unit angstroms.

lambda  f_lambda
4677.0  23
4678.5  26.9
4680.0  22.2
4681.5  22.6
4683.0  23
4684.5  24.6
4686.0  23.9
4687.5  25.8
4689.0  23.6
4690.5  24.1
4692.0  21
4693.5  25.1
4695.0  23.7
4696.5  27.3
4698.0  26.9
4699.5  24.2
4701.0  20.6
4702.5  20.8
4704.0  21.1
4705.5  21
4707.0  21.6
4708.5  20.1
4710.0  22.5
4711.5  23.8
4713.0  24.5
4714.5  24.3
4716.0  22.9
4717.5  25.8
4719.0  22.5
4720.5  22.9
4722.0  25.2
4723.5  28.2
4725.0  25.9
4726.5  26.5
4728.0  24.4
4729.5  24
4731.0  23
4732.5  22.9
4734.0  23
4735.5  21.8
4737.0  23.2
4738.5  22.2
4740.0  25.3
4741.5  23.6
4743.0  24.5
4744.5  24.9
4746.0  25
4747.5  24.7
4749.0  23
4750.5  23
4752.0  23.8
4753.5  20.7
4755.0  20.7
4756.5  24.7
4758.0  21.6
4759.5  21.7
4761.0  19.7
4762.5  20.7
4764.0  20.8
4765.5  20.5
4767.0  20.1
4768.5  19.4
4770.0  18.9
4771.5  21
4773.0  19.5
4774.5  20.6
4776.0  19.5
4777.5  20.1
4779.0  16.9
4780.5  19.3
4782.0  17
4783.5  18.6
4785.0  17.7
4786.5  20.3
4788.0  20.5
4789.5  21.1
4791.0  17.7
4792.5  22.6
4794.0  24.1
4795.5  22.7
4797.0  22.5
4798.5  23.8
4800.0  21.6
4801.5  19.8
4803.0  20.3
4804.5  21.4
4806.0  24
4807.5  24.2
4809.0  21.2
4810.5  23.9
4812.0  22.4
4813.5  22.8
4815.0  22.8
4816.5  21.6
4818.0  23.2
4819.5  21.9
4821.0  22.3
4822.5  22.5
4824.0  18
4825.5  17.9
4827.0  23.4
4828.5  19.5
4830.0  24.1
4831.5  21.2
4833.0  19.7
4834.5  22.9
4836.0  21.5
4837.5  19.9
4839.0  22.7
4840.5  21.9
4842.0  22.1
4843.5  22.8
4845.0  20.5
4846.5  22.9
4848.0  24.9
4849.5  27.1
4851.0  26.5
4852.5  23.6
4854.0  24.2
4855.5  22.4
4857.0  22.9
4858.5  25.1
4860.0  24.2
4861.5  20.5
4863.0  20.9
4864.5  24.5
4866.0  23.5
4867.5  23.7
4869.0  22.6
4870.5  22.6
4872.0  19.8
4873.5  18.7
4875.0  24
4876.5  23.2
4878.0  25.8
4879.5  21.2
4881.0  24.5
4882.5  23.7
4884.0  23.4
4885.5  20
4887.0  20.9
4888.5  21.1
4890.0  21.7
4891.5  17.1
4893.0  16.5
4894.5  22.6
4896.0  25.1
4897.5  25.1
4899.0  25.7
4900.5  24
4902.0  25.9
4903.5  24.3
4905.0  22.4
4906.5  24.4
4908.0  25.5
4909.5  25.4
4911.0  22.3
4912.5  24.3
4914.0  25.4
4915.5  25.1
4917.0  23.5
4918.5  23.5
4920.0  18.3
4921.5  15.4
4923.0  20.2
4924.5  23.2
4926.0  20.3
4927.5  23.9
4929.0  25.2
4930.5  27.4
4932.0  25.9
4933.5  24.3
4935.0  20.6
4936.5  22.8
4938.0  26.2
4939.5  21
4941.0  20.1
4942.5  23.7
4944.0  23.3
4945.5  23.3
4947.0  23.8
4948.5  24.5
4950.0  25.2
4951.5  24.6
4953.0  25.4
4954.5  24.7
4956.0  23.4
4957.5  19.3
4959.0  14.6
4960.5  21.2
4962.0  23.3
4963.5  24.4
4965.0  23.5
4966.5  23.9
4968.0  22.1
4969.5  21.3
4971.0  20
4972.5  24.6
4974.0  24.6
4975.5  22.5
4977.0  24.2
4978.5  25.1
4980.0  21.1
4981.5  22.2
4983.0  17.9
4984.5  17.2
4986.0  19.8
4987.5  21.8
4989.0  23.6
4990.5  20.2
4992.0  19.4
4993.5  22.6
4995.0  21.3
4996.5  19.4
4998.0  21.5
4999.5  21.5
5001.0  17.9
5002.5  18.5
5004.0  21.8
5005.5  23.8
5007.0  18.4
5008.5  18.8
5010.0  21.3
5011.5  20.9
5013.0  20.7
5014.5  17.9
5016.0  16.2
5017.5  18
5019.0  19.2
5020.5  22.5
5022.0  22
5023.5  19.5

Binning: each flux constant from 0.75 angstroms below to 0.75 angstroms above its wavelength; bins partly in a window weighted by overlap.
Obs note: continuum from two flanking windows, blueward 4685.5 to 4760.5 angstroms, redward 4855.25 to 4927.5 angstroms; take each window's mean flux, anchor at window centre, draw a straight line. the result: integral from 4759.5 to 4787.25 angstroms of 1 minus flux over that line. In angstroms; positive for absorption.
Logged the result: 4.5 angstroms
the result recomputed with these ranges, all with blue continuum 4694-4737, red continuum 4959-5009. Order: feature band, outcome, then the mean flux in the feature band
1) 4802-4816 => 0.22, 22.5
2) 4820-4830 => 0.80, 20.9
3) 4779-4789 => 1.84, 18.8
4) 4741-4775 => 2.06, 21.9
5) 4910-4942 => -1.38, 22.8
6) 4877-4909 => -1.11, 22.9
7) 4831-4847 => 0.69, 21.6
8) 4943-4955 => -1.46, 24.3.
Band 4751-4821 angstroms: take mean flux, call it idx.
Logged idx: 21.1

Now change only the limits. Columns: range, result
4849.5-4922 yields 22.9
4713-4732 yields 24.6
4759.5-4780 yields 19.9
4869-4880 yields 22.2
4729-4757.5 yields 23.3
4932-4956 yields 23.6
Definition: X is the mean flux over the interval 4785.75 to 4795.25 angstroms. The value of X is 21.1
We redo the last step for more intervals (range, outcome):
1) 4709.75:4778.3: 22.8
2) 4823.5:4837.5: 20.9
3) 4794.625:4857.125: 22.3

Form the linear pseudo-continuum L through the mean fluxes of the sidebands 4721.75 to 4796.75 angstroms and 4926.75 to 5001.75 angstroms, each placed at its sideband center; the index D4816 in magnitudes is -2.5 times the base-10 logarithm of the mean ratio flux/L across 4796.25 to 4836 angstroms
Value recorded 0.01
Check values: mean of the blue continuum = 21.9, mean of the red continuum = 22.4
